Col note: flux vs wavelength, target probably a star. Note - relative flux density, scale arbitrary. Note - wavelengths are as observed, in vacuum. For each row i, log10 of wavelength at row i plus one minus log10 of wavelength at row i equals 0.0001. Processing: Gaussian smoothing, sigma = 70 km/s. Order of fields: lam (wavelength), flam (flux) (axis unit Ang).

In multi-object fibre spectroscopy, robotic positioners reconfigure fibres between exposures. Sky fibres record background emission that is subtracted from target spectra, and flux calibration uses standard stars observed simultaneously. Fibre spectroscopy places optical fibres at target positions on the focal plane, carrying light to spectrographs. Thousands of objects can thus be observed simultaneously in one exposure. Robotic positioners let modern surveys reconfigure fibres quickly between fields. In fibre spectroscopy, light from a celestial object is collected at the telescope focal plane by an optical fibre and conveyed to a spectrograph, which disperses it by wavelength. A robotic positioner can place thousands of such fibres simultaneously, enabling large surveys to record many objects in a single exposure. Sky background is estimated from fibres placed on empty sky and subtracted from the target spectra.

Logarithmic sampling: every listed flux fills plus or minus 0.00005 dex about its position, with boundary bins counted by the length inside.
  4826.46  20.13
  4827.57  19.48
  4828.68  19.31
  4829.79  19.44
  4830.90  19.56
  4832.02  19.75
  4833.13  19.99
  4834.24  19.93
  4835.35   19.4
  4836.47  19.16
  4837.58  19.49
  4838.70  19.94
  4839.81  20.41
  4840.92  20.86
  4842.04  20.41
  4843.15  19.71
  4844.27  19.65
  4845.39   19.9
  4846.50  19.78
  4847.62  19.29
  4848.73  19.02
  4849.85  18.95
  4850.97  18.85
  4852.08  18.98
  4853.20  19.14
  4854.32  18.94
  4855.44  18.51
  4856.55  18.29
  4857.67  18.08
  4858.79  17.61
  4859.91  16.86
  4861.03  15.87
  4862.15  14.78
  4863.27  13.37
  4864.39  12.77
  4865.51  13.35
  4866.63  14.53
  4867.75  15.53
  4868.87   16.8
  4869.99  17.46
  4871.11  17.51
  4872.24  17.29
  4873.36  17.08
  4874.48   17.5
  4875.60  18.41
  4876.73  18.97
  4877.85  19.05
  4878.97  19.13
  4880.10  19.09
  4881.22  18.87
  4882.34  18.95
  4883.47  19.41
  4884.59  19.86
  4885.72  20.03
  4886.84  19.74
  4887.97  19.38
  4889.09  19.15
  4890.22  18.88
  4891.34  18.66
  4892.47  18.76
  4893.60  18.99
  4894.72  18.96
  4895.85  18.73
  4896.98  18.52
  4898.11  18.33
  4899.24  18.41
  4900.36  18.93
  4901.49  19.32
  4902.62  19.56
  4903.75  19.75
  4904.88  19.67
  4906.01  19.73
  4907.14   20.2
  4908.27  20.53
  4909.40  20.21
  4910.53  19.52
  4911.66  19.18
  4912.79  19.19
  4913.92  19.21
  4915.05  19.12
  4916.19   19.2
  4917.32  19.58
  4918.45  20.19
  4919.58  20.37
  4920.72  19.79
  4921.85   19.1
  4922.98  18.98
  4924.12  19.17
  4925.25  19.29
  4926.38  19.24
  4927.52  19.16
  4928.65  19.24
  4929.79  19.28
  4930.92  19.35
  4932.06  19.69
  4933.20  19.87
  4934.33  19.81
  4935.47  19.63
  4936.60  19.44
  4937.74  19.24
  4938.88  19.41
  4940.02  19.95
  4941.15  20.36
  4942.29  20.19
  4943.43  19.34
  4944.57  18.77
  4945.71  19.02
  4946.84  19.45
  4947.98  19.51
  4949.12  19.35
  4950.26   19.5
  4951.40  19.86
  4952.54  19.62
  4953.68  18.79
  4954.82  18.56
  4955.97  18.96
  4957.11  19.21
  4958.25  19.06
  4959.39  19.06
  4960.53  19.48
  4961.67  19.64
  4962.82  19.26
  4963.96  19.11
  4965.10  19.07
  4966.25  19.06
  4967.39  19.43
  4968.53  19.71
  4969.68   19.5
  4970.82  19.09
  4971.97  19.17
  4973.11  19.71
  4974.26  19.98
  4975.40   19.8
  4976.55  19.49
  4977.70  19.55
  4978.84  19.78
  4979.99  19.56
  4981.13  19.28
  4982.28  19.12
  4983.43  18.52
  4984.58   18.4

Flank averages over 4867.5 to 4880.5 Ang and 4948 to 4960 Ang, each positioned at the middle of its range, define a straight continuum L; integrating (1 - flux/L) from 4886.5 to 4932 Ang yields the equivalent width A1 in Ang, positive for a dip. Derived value -2.14 Ang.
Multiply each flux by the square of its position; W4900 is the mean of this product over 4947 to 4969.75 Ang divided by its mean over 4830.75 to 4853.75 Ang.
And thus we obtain 1.03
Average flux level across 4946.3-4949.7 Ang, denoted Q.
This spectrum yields 19.4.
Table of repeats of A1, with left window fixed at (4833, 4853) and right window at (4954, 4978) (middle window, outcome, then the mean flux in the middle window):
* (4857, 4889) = 3.47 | 17.4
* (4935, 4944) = -0.15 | 19.7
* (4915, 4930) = 0.01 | 19.4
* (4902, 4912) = -0.18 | 19.8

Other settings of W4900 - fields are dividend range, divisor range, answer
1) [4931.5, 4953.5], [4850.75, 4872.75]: 1.21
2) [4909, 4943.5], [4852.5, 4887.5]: 1.14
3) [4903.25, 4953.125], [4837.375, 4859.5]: 1.05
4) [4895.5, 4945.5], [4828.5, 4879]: 1.10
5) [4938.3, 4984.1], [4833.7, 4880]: 1.12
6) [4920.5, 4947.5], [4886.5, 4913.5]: 1.02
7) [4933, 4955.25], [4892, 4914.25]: 1.03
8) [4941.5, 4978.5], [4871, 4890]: 1.06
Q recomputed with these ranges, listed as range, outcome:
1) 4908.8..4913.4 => 19.5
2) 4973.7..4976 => 19.9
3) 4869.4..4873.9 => 17.3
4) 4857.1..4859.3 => 17.8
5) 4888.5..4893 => 18.9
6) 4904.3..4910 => 20.1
